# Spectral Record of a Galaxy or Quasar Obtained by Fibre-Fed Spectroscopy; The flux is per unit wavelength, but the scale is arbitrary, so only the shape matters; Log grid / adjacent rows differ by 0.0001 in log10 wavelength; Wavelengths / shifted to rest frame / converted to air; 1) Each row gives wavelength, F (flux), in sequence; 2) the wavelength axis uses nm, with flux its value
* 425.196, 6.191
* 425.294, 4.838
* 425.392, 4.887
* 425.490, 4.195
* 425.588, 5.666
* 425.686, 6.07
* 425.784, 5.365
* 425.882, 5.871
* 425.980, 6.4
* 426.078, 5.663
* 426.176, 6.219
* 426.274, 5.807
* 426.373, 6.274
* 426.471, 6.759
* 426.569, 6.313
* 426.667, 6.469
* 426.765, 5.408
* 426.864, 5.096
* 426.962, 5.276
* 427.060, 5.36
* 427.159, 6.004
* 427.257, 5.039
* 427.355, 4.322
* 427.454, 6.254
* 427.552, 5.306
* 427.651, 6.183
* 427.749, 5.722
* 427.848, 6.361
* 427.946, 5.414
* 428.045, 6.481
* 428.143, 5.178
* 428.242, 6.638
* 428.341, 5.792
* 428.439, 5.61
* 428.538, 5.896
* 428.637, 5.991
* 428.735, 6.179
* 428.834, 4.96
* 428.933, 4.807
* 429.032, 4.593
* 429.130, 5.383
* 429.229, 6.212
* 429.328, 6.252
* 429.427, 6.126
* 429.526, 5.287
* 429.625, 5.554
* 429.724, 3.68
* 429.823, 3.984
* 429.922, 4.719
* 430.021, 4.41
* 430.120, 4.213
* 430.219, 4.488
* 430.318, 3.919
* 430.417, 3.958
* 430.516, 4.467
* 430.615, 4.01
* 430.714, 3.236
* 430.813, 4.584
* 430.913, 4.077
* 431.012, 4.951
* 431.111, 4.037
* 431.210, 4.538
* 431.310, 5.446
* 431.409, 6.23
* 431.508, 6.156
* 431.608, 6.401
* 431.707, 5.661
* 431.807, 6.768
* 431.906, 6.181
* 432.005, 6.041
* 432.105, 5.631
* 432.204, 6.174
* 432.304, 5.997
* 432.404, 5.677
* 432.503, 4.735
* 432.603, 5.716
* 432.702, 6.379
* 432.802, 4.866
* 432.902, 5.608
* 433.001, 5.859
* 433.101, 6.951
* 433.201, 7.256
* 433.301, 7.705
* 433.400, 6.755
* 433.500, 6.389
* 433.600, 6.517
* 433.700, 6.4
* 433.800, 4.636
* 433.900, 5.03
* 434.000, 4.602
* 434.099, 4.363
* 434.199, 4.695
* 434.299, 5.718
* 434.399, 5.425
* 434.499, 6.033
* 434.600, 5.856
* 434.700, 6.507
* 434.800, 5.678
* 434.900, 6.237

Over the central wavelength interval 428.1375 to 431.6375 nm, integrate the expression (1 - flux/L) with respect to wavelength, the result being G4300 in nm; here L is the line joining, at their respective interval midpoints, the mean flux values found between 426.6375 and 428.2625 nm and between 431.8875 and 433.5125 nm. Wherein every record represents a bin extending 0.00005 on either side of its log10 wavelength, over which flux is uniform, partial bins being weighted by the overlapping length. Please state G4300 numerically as 0.48 nm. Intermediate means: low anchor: 5.65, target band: 5.04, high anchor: 6.11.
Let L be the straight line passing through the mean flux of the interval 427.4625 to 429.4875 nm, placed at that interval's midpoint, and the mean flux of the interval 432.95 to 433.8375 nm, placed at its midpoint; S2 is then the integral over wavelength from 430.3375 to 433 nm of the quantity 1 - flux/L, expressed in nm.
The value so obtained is 0.42 nm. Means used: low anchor 5.76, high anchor 6.52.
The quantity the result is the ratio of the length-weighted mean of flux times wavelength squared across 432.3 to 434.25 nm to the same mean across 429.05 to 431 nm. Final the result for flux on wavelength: 1.26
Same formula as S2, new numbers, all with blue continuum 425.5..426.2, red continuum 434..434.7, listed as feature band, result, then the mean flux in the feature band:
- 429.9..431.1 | 0.29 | 4.24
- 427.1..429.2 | 0.02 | 5.63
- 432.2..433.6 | -0.18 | 6.16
